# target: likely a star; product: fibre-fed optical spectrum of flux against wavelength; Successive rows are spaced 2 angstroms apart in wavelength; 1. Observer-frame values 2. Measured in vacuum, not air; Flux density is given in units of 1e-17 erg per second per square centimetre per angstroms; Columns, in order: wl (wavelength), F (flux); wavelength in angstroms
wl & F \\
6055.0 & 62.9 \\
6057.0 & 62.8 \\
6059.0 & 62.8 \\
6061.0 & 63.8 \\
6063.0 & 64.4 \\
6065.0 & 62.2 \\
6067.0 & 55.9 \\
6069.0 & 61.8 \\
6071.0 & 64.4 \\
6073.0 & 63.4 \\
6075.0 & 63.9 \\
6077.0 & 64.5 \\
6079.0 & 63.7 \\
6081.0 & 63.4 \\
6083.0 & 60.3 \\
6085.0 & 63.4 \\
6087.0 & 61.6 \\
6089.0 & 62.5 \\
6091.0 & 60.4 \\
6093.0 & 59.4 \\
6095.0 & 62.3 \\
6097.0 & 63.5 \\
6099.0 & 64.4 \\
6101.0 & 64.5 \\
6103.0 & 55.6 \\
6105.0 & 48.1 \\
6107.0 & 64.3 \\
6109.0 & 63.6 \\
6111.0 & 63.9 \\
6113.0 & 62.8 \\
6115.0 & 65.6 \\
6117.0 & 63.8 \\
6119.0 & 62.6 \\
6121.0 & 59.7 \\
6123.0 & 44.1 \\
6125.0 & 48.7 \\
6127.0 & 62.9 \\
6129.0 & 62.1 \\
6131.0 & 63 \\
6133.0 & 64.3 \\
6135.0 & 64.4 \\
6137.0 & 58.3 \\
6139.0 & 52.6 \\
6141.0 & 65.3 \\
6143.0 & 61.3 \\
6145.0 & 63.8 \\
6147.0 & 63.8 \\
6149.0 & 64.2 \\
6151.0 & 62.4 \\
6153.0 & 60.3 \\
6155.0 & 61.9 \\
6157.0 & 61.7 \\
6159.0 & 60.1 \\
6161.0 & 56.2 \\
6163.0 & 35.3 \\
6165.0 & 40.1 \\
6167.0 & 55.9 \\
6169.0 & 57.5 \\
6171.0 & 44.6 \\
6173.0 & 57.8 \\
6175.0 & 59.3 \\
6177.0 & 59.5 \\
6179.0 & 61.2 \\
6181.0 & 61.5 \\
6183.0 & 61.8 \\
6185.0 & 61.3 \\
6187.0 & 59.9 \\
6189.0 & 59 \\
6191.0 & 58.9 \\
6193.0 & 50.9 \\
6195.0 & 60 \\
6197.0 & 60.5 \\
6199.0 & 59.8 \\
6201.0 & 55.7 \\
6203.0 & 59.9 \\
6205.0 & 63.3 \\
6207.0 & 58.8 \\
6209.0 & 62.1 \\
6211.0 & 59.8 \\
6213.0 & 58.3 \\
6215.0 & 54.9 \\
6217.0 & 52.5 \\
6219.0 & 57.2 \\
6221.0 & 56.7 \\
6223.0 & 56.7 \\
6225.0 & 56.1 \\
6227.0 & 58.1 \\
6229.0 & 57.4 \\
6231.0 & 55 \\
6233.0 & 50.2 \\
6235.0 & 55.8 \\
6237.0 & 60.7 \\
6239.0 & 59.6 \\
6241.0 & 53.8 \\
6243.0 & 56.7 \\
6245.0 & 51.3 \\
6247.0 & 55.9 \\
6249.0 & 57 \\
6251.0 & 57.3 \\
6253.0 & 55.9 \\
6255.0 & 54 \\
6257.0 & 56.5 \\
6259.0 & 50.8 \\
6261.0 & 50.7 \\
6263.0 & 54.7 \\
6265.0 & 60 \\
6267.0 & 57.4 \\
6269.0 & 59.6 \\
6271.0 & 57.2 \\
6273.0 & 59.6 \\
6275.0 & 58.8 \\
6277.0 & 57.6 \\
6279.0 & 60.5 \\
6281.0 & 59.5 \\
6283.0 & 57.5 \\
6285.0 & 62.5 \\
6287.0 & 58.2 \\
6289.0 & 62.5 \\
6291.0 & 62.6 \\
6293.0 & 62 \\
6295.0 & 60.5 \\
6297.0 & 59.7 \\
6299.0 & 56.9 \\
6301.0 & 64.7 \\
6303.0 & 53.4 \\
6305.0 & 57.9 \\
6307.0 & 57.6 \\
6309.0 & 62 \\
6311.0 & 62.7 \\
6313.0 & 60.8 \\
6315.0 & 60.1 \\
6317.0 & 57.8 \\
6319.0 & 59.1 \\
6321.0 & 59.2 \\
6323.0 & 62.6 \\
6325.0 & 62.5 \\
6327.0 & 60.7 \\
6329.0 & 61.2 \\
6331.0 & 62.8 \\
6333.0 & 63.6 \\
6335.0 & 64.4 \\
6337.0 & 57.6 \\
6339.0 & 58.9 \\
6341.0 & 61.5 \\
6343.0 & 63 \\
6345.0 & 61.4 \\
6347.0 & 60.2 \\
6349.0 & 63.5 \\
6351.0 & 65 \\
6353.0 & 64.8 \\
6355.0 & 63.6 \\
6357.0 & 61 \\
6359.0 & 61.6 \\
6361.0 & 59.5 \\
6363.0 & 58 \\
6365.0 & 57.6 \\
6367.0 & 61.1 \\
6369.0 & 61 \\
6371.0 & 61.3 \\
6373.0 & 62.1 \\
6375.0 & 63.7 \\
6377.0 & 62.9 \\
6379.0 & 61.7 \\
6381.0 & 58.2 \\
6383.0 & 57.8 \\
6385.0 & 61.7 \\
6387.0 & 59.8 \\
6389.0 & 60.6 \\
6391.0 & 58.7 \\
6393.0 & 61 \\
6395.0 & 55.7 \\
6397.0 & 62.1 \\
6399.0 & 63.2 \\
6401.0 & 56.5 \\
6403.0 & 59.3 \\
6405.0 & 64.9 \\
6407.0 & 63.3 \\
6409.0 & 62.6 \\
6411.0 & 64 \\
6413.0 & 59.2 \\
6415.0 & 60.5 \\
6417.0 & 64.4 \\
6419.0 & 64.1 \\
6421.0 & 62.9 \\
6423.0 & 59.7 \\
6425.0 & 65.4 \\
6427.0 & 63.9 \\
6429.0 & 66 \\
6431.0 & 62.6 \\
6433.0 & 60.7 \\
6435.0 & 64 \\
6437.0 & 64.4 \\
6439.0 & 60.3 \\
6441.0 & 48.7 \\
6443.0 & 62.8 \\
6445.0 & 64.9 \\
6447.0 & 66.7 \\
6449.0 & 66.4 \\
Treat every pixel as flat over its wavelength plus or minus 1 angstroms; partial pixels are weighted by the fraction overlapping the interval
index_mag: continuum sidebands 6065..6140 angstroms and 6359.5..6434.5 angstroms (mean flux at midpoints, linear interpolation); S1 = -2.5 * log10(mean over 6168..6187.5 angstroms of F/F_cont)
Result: 0.05 mag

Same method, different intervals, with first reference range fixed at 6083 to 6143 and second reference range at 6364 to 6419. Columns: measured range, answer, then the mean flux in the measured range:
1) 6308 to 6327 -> 0.002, 60.8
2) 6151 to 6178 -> 0.108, 54.9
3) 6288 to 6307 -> 0.017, 59.9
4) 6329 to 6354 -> -0.022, 62.2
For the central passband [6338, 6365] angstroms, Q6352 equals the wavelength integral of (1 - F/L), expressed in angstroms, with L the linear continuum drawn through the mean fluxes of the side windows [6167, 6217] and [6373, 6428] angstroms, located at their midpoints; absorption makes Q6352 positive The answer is -0.4 angstroms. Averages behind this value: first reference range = 58.4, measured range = 61.5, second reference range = 61.4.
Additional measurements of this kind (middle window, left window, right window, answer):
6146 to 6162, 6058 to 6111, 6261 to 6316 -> -0.1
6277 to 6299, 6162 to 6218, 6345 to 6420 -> -0.4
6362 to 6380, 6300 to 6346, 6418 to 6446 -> 0.1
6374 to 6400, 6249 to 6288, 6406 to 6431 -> 0.5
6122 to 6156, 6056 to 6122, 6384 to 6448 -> 1.0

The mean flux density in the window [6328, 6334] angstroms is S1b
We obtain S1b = 62.5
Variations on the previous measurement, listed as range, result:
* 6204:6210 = 61.4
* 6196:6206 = 59.8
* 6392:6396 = 58.4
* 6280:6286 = 59.8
